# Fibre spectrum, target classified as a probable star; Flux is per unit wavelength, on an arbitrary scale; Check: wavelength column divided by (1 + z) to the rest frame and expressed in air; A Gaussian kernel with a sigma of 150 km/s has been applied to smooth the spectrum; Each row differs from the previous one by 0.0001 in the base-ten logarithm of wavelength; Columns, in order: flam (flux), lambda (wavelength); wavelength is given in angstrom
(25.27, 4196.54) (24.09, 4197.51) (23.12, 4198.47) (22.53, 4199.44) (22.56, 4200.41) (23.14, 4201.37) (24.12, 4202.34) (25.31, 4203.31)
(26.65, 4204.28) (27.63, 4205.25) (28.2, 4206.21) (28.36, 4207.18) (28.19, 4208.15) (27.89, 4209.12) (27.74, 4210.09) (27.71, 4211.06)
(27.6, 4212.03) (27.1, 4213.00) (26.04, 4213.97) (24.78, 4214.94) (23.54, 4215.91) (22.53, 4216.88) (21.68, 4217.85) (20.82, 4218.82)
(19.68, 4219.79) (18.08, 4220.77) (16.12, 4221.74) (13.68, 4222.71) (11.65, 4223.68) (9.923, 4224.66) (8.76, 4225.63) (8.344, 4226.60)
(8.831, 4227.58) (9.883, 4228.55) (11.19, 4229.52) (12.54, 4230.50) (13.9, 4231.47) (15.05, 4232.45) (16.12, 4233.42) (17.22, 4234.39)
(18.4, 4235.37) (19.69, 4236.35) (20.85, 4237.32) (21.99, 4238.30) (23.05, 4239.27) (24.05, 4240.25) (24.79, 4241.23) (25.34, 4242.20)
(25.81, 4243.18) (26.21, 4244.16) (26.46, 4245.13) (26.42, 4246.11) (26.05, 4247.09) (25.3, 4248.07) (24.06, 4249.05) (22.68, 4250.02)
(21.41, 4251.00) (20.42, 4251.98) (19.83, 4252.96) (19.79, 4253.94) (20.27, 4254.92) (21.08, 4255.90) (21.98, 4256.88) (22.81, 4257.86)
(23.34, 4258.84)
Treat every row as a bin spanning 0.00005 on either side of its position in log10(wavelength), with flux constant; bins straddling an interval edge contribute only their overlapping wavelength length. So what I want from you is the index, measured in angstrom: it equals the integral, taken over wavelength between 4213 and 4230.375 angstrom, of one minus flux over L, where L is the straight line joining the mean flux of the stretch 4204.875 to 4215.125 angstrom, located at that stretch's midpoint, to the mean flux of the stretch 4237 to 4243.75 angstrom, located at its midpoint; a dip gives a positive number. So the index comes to 6.5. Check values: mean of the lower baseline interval 27.5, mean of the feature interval 16.4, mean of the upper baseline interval 23.8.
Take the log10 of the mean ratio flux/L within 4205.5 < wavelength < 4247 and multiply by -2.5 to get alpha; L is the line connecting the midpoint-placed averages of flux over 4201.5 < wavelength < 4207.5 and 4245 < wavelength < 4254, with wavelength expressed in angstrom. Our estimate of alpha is 0.21 mag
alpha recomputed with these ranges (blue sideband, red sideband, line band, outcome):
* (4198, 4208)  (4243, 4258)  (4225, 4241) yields 0.45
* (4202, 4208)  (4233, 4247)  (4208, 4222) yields 0.08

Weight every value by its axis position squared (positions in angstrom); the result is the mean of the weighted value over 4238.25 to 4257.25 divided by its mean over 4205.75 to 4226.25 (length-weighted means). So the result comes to 1.09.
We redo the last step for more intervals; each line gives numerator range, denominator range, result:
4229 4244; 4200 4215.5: 0.75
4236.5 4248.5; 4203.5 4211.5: 0.90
